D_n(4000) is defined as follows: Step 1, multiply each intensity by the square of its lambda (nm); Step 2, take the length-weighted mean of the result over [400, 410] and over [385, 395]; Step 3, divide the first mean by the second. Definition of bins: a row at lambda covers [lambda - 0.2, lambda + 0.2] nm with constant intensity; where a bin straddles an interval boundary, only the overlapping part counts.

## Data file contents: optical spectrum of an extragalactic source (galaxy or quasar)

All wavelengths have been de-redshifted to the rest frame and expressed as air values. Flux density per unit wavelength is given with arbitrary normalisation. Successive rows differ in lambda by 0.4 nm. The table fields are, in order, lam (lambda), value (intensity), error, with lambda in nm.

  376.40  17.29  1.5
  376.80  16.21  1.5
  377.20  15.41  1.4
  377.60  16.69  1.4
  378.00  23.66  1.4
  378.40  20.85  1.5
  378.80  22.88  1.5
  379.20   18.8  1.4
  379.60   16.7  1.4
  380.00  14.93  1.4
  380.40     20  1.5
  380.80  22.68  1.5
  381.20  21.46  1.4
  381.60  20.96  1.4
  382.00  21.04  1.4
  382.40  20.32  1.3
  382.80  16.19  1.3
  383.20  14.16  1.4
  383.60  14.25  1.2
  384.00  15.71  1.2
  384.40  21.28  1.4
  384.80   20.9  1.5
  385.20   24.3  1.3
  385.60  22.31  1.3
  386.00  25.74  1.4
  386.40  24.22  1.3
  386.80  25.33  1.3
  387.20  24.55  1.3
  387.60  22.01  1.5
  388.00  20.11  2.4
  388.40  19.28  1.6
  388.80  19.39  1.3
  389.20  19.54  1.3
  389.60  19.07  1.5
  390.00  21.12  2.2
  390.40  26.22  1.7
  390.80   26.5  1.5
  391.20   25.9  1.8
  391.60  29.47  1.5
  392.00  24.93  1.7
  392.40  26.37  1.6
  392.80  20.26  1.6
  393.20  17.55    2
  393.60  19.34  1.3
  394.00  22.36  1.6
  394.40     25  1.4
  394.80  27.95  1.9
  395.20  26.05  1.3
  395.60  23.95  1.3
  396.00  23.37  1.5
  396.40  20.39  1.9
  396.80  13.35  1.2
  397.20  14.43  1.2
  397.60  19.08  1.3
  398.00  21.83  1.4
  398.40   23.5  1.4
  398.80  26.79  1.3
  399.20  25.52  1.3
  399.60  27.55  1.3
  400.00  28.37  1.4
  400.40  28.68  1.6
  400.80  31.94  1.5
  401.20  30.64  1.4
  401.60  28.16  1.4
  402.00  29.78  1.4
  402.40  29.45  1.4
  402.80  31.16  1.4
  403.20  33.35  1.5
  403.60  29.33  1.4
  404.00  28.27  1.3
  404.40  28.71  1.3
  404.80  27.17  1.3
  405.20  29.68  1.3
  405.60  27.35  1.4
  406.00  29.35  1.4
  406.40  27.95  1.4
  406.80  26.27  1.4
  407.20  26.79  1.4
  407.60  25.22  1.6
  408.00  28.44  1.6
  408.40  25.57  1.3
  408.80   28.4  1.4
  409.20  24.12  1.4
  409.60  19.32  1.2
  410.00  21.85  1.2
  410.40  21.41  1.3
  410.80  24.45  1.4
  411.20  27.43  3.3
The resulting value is 1.30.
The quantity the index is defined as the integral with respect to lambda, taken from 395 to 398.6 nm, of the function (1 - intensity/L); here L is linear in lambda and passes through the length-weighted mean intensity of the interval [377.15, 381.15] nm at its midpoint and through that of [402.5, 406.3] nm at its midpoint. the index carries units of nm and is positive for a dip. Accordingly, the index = 0.78 nm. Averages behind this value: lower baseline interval 19.5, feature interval 20.7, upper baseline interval 29.3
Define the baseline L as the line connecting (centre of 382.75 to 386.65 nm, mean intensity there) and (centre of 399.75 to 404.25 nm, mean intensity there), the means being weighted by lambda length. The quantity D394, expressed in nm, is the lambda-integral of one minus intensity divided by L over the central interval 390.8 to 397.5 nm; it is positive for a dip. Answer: 0.71 nm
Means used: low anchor 20.1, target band 22.6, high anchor 29.9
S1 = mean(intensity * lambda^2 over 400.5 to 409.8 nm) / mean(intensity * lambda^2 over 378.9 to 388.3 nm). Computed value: 1.54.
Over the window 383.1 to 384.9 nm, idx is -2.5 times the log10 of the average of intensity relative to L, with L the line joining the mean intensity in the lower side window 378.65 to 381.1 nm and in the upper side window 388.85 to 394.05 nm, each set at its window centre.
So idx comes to 0.20 mag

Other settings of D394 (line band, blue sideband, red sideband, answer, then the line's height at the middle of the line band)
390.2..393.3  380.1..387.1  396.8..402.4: -0.239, 23.1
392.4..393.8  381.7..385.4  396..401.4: 0.123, 22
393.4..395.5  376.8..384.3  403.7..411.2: -0.144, 22.6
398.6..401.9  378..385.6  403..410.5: -0.471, 24.9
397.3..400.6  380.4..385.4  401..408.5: 0.174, 26.2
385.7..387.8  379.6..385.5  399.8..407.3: -0.315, 21.1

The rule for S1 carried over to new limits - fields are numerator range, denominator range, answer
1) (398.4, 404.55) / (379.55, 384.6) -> 1.73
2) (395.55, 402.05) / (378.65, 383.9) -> 1.43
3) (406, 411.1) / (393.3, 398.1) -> 1.26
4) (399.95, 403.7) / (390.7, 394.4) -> 1.34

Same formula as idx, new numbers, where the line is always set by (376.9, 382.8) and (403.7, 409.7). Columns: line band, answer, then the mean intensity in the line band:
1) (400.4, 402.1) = -0.18 mag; 30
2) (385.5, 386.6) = -0.14 mag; 24.3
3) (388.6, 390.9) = 0.03 mag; 21.8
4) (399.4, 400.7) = -0.13 mag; 28.5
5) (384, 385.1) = 0.02 mag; 20.4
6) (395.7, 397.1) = 0.26 mag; 19.1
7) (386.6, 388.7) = -0.02 mag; 22.1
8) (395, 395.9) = -0.04 mag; 24.8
